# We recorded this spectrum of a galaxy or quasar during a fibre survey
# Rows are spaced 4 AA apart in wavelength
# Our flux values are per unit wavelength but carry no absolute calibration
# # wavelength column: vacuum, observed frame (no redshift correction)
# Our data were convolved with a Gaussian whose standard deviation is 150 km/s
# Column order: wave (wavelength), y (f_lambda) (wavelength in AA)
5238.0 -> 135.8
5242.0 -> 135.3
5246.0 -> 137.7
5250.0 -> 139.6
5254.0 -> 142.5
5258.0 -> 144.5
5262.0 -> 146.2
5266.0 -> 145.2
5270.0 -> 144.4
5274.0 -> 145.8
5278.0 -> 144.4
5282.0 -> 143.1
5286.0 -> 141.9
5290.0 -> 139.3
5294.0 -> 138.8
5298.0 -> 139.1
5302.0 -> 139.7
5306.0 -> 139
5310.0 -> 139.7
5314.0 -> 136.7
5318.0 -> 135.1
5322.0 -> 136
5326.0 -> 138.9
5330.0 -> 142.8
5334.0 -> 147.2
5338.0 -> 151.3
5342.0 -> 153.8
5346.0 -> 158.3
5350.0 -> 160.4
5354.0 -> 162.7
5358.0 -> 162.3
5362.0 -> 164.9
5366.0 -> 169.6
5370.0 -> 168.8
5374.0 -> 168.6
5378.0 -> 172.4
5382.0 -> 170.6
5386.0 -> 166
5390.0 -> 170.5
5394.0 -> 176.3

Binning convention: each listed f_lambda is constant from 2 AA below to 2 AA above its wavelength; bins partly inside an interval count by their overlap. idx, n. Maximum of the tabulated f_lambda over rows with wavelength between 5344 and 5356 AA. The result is 162.7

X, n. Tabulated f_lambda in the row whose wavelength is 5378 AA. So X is 172.4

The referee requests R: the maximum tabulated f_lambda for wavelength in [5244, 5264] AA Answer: 146.2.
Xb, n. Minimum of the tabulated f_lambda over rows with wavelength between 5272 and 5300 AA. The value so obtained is 138.8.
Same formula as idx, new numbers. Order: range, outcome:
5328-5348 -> 158.3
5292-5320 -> 139.7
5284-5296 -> 141.9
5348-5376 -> 169.6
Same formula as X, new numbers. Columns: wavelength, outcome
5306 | 139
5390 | 170.5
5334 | 147.2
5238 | 135.8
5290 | 139.3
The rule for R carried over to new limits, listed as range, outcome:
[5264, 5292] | 145.8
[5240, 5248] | 137.7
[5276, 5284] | 144.4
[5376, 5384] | 172.4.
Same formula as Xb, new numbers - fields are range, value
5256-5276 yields 144.4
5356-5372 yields 162.3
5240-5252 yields 135.3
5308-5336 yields 135.1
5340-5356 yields 153.8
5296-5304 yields 139.1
